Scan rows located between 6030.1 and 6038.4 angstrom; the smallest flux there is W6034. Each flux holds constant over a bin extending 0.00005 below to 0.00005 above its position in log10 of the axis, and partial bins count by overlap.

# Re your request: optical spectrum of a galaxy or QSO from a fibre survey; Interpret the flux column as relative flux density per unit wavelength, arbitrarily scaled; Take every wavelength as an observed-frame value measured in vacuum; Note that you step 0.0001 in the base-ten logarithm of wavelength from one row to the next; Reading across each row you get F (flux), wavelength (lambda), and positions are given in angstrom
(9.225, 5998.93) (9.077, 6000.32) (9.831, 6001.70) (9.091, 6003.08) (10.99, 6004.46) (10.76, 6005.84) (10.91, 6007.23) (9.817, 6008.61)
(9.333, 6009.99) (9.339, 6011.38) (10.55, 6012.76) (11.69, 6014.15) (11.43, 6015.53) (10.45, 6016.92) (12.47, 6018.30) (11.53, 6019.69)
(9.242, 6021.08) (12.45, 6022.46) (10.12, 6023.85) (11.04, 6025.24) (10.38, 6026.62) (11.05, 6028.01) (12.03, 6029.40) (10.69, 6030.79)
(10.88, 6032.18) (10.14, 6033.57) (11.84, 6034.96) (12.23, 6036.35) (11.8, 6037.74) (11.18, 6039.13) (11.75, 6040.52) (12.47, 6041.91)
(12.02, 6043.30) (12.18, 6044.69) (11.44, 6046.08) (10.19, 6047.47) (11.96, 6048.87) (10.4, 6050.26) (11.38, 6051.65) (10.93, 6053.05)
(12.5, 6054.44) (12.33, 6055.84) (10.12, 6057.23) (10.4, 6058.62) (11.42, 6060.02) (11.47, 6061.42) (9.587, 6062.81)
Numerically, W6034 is 10.14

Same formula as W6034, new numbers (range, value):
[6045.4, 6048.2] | 10.19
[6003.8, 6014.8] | 9.333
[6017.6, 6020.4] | 11.53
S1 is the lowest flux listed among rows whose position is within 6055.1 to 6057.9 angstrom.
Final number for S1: 10.12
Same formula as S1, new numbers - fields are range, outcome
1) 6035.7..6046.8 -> 11.18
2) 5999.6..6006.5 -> 9.077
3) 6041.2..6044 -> 12.02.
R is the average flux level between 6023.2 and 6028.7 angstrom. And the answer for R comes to 10.7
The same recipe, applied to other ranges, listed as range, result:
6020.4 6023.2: 10.9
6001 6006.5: 10.2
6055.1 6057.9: 11.2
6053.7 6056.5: 12.4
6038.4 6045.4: 11.9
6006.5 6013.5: 9.99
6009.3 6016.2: 10.5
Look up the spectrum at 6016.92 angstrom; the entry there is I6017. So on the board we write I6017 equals 10.45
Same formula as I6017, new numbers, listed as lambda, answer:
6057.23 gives 10.12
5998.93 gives 9.225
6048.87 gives 11.96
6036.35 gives 12.23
